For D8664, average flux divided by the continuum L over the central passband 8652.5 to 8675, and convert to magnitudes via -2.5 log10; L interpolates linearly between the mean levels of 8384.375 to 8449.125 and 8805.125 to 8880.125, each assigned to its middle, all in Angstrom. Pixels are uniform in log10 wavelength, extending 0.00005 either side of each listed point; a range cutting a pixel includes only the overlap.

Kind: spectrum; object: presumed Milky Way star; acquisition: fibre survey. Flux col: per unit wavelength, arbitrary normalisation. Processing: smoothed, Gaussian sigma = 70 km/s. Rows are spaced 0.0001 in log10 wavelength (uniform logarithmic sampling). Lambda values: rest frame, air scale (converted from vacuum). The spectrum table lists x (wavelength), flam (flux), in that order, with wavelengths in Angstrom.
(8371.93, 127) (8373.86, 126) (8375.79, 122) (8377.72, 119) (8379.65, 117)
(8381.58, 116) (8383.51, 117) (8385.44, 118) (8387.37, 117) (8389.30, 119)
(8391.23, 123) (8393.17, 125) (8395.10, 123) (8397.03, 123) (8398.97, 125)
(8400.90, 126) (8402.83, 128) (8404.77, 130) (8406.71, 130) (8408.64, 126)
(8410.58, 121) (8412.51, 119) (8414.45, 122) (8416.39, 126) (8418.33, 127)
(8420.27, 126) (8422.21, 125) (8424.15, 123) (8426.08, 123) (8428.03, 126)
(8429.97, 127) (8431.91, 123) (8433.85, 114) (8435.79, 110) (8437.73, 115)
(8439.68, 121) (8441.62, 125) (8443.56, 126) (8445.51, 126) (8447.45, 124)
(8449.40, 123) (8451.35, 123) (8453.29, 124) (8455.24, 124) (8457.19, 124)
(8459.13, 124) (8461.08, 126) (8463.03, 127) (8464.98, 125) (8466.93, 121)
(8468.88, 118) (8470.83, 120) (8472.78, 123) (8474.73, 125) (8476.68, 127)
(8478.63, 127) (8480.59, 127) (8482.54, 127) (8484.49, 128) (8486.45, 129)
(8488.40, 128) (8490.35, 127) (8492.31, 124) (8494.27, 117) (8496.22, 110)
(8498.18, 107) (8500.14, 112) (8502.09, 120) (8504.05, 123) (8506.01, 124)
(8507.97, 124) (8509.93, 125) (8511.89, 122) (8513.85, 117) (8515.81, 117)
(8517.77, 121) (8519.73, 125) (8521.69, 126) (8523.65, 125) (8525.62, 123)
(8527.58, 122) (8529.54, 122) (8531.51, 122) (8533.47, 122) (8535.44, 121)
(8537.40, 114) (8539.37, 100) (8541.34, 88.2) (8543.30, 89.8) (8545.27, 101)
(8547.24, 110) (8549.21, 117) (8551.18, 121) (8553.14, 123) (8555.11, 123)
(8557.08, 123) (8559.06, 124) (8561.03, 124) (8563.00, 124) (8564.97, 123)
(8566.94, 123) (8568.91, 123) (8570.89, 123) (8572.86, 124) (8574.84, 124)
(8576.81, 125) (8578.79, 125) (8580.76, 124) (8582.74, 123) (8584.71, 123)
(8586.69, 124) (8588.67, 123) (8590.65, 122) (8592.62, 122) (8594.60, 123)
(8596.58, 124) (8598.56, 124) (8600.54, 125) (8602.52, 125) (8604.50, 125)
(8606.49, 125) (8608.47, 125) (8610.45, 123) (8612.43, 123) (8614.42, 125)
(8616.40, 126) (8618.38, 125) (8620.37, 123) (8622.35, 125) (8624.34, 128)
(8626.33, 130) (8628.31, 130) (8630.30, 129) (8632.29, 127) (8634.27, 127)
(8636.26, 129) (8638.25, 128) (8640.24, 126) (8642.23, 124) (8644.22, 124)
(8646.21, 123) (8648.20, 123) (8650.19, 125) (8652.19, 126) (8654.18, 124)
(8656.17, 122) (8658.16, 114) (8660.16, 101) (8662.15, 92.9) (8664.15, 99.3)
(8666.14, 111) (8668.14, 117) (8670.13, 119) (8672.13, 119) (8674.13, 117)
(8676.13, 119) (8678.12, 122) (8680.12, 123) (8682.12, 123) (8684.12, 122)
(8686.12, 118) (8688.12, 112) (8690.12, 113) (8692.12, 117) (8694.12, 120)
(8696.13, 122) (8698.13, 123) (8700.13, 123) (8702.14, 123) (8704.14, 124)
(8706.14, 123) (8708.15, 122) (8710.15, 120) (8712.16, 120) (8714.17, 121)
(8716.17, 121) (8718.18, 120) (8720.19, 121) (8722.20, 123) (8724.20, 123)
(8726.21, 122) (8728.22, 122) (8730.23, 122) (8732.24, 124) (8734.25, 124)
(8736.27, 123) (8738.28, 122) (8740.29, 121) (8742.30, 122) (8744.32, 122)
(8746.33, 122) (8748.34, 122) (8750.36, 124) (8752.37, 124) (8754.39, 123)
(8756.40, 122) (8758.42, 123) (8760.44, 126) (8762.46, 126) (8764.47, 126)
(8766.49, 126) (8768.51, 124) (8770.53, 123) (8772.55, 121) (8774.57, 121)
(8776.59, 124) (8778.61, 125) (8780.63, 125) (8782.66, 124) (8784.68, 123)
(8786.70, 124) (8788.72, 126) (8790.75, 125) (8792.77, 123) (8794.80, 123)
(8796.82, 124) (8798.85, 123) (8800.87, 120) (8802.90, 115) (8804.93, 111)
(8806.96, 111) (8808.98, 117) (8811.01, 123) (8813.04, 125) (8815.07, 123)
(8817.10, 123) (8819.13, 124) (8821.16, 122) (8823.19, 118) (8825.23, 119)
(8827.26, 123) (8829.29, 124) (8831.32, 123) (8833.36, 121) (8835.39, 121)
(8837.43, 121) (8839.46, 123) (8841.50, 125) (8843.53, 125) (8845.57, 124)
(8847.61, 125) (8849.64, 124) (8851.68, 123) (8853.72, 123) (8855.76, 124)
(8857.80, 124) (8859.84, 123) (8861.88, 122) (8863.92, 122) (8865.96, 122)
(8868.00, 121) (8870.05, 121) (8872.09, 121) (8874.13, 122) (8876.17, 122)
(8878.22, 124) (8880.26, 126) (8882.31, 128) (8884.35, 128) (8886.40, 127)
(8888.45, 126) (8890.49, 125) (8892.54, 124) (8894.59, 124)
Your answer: 0.090 mag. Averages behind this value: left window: 123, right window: 122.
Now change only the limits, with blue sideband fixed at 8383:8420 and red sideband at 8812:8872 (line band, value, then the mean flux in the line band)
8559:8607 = 0.00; 124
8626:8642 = -0.04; 128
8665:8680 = 0.05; 118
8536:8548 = 0.22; 101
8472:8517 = 0.01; 122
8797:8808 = 0.06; 117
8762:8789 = -0.01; 124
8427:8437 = 0.03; 120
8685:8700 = 0.04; 118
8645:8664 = 0.06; 116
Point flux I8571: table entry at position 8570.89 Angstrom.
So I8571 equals 123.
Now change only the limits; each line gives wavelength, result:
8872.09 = 121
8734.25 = 124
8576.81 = 125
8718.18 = 120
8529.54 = 122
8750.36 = 124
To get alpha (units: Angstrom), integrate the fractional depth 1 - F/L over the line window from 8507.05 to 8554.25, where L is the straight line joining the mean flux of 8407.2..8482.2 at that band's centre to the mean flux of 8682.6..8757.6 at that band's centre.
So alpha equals 2.4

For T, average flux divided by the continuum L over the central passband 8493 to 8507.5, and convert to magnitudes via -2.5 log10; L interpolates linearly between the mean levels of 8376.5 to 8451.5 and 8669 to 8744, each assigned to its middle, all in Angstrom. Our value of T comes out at 0.050 mag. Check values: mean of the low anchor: 122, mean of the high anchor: 121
